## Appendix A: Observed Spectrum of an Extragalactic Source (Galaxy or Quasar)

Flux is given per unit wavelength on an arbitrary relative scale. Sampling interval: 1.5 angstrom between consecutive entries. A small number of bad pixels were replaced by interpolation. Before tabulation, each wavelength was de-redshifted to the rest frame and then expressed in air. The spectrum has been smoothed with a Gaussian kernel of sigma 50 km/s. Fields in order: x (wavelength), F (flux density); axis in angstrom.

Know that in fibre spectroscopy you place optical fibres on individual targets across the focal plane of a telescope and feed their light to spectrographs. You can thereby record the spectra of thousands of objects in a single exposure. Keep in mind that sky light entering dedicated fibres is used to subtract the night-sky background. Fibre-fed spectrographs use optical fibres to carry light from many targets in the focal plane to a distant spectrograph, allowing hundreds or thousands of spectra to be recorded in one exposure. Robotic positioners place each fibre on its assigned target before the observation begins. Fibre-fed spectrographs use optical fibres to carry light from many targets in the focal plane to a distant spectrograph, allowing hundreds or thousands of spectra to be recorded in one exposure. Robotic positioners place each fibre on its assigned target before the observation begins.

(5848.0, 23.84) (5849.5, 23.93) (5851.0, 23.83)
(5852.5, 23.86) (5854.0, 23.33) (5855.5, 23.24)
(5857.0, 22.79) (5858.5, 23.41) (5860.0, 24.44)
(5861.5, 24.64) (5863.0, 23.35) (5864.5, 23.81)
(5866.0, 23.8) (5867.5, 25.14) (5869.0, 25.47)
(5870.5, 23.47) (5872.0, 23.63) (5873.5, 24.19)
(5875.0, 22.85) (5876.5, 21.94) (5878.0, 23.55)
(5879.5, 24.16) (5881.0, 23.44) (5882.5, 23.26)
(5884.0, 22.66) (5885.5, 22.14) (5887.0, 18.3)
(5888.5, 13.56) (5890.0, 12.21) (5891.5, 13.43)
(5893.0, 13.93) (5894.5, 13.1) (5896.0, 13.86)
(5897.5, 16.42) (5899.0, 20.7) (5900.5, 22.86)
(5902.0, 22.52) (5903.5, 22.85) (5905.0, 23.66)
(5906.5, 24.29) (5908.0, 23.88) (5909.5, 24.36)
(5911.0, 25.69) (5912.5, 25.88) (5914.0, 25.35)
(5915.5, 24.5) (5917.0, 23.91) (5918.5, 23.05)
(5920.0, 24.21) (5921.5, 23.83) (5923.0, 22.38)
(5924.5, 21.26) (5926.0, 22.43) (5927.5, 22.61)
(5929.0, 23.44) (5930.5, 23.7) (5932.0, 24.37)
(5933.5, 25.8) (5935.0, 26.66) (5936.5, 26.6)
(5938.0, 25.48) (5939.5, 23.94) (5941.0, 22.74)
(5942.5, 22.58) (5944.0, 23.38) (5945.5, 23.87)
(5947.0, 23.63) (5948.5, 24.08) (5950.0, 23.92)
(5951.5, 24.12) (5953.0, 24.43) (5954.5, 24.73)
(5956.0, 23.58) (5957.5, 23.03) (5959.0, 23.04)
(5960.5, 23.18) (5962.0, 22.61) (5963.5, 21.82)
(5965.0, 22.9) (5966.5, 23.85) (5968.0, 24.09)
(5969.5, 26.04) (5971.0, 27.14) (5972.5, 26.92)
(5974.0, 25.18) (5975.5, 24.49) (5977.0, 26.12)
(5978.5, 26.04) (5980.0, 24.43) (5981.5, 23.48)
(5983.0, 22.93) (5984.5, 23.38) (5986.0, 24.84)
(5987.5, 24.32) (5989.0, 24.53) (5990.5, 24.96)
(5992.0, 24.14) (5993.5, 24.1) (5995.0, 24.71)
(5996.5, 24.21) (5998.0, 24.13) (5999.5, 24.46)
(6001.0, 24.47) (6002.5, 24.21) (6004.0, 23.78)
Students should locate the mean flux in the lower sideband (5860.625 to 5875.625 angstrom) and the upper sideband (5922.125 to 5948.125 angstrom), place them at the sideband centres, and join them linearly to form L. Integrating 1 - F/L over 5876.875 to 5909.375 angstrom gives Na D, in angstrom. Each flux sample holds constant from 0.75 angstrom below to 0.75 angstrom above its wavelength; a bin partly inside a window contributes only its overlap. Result 5.6 angstrom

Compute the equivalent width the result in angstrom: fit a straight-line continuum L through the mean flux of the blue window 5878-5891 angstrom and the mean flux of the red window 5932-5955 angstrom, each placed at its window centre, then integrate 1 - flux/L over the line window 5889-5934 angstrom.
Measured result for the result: 1.0 angstrom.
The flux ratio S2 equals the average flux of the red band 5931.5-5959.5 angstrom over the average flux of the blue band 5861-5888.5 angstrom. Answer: 1.1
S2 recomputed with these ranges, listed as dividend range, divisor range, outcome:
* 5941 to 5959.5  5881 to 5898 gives 1.40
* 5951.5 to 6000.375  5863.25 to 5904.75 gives 1.17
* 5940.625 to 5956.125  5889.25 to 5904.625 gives 1.37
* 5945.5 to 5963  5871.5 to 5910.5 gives 1.16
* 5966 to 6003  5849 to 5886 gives 1.05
